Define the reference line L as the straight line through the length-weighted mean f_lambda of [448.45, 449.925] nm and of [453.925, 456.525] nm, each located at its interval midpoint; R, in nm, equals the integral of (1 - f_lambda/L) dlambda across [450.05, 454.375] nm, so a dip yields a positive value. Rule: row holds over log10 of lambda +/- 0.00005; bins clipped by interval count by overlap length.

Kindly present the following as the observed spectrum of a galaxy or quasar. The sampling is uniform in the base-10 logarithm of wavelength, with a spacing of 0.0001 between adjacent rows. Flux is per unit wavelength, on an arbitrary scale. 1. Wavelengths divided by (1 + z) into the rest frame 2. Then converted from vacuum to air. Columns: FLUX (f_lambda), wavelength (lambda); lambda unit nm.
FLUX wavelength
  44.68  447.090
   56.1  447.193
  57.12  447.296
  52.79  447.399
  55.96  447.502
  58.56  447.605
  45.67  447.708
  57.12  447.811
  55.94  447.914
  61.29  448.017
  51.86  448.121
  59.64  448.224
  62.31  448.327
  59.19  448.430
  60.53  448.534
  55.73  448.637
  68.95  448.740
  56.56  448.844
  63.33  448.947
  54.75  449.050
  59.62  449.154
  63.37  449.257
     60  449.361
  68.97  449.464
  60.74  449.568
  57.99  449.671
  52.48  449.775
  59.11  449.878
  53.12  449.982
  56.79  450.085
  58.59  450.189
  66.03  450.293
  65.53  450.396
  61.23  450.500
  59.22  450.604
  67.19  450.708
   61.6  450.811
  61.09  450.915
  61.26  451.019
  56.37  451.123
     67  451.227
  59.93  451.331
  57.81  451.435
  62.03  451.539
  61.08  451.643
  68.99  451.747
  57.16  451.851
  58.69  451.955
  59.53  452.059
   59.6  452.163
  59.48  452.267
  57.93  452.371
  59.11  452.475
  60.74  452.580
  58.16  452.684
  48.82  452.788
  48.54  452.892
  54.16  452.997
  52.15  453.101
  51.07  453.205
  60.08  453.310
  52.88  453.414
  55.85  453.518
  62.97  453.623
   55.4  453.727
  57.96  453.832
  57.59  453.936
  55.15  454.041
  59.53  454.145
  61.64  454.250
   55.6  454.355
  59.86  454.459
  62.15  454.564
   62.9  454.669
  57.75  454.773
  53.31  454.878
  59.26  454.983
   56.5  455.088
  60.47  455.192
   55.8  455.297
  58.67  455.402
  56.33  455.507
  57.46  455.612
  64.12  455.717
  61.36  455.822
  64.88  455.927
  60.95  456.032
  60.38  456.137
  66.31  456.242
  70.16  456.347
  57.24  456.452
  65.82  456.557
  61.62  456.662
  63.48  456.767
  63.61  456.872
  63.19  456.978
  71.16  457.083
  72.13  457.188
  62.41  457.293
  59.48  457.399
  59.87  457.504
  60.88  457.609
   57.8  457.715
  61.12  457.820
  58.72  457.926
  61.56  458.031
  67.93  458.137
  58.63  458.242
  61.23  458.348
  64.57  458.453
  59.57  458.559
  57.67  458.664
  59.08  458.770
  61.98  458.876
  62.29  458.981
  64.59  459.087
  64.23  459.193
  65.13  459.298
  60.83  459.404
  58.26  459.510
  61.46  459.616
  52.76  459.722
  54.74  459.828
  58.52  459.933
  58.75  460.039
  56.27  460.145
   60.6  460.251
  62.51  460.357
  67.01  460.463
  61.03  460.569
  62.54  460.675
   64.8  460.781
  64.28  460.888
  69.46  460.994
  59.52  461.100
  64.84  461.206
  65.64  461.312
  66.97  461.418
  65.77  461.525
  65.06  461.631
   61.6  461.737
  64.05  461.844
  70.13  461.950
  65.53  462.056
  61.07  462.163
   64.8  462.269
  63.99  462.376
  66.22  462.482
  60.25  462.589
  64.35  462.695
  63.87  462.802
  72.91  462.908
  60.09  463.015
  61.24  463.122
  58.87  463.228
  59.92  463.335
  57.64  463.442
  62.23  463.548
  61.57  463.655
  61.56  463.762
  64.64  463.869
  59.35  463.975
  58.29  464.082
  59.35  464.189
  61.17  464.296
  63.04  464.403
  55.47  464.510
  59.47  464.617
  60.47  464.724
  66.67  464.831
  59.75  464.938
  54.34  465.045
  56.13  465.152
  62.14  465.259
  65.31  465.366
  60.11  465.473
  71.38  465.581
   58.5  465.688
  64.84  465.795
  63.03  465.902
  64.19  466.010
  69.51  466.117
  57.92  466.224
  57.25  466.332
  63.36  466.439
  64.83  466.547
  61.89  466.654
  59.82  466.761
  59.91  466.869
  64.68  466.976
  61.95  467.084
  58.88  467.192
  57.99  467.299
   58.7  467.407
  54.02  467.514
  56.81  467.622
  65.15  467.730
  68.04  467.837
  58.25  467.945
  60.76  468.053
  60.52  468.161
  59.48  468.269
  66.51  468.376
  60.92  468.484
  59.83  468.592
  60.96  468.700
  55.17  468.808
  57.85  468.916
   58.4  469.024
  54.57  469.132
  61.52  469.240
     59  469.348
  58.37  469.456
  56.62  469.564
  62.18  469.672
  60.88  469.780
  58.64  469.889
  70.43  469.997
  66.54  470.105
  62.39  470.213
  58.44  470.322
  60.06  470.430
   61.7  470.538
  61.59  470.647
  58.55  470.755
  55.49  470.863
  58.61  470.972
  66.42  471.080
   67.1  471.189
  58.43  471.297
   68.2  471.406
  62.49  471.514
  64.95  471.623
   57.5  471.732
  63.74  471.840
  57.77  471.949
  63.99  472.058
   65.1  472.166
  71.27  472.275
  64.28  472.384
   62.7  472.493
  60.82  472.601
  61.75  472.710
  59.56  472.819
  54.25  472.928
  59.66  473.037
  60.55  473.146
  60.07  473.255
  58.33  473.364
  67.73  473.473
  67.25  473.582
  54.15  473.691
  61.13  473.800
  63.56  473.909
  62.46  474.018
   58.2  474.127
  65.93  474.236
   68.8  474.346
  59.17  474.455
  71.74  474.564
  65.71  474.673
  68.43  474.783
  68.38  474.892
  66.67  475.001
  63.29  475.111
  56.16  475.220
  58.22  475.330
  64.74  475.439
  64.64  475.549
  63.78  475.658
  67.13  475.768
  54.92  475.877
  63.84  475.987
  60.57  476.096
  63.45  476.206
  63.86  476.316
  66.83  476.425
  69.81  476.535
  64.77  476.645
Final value 0.08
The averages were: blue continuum 60.1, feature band 58.9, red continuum 59.9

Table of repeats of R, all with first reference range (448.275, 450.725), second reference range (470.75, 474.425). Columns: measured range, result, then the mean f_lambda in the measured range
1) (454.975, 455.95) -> 0.02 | 59.3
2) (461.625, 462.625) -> -0.05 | 64.3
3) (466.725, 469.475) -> 0.08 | 59.9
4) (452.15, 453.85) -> 0.13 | 56.1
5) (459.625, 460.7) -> 0.03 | 59.5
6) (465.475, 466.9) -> -0.03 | 62.7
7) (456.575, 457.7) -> -0.05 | 63.6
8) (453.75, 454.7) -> 0.03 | 58.9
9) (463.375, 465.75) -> 0.03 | 60.9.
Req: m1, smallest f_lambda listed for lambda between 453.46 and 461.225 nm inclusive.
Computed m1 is 52.76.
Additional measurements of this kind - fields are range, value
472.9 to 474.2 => 54.15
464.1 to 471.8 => 54.02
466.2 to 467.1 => 57.25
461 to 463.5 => 57.64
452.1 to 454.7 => 48.54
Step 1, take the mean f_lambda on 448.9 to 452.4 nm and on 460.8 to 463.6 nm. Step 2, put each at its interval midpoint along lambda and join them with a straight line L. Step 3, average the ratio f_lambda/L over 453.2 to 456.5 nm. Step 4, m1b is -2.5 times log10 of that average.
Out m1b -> 0.05 mag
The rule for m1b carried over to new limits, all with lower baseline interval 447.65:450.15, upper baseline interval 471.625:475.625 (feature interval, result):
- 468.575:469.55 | 0.07 mag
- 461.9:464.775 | -0.02 mag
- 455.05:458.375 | -0.04 mag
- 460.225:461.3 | -0.06 mag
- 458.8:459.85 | -0.01 mag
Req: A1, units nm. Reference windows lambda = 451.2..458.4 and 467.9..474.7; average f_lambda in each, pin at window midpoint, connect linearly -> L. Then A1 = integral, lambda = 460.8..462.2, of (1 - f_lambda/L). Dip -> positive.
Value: -0.102 nm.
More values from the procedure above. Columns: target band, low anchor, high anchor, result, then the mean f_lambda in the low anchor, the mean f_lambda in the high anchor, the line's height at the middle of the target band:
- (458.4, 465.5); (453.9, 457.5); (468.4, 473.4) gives -0.09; 61.1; 61.1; 61.1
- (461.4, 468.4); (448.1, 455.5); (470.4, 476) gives -0.10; 59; 62.5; 61.1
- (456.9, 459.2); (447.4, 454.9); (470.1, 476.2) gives -0.09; 58.7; 62.5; 59.9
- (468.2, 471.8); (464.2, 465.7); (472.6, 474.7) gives 0.04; 61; 62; 61.6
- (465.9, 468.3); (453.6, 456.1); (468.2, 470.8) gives -0.04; 59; 60.5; 60.2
